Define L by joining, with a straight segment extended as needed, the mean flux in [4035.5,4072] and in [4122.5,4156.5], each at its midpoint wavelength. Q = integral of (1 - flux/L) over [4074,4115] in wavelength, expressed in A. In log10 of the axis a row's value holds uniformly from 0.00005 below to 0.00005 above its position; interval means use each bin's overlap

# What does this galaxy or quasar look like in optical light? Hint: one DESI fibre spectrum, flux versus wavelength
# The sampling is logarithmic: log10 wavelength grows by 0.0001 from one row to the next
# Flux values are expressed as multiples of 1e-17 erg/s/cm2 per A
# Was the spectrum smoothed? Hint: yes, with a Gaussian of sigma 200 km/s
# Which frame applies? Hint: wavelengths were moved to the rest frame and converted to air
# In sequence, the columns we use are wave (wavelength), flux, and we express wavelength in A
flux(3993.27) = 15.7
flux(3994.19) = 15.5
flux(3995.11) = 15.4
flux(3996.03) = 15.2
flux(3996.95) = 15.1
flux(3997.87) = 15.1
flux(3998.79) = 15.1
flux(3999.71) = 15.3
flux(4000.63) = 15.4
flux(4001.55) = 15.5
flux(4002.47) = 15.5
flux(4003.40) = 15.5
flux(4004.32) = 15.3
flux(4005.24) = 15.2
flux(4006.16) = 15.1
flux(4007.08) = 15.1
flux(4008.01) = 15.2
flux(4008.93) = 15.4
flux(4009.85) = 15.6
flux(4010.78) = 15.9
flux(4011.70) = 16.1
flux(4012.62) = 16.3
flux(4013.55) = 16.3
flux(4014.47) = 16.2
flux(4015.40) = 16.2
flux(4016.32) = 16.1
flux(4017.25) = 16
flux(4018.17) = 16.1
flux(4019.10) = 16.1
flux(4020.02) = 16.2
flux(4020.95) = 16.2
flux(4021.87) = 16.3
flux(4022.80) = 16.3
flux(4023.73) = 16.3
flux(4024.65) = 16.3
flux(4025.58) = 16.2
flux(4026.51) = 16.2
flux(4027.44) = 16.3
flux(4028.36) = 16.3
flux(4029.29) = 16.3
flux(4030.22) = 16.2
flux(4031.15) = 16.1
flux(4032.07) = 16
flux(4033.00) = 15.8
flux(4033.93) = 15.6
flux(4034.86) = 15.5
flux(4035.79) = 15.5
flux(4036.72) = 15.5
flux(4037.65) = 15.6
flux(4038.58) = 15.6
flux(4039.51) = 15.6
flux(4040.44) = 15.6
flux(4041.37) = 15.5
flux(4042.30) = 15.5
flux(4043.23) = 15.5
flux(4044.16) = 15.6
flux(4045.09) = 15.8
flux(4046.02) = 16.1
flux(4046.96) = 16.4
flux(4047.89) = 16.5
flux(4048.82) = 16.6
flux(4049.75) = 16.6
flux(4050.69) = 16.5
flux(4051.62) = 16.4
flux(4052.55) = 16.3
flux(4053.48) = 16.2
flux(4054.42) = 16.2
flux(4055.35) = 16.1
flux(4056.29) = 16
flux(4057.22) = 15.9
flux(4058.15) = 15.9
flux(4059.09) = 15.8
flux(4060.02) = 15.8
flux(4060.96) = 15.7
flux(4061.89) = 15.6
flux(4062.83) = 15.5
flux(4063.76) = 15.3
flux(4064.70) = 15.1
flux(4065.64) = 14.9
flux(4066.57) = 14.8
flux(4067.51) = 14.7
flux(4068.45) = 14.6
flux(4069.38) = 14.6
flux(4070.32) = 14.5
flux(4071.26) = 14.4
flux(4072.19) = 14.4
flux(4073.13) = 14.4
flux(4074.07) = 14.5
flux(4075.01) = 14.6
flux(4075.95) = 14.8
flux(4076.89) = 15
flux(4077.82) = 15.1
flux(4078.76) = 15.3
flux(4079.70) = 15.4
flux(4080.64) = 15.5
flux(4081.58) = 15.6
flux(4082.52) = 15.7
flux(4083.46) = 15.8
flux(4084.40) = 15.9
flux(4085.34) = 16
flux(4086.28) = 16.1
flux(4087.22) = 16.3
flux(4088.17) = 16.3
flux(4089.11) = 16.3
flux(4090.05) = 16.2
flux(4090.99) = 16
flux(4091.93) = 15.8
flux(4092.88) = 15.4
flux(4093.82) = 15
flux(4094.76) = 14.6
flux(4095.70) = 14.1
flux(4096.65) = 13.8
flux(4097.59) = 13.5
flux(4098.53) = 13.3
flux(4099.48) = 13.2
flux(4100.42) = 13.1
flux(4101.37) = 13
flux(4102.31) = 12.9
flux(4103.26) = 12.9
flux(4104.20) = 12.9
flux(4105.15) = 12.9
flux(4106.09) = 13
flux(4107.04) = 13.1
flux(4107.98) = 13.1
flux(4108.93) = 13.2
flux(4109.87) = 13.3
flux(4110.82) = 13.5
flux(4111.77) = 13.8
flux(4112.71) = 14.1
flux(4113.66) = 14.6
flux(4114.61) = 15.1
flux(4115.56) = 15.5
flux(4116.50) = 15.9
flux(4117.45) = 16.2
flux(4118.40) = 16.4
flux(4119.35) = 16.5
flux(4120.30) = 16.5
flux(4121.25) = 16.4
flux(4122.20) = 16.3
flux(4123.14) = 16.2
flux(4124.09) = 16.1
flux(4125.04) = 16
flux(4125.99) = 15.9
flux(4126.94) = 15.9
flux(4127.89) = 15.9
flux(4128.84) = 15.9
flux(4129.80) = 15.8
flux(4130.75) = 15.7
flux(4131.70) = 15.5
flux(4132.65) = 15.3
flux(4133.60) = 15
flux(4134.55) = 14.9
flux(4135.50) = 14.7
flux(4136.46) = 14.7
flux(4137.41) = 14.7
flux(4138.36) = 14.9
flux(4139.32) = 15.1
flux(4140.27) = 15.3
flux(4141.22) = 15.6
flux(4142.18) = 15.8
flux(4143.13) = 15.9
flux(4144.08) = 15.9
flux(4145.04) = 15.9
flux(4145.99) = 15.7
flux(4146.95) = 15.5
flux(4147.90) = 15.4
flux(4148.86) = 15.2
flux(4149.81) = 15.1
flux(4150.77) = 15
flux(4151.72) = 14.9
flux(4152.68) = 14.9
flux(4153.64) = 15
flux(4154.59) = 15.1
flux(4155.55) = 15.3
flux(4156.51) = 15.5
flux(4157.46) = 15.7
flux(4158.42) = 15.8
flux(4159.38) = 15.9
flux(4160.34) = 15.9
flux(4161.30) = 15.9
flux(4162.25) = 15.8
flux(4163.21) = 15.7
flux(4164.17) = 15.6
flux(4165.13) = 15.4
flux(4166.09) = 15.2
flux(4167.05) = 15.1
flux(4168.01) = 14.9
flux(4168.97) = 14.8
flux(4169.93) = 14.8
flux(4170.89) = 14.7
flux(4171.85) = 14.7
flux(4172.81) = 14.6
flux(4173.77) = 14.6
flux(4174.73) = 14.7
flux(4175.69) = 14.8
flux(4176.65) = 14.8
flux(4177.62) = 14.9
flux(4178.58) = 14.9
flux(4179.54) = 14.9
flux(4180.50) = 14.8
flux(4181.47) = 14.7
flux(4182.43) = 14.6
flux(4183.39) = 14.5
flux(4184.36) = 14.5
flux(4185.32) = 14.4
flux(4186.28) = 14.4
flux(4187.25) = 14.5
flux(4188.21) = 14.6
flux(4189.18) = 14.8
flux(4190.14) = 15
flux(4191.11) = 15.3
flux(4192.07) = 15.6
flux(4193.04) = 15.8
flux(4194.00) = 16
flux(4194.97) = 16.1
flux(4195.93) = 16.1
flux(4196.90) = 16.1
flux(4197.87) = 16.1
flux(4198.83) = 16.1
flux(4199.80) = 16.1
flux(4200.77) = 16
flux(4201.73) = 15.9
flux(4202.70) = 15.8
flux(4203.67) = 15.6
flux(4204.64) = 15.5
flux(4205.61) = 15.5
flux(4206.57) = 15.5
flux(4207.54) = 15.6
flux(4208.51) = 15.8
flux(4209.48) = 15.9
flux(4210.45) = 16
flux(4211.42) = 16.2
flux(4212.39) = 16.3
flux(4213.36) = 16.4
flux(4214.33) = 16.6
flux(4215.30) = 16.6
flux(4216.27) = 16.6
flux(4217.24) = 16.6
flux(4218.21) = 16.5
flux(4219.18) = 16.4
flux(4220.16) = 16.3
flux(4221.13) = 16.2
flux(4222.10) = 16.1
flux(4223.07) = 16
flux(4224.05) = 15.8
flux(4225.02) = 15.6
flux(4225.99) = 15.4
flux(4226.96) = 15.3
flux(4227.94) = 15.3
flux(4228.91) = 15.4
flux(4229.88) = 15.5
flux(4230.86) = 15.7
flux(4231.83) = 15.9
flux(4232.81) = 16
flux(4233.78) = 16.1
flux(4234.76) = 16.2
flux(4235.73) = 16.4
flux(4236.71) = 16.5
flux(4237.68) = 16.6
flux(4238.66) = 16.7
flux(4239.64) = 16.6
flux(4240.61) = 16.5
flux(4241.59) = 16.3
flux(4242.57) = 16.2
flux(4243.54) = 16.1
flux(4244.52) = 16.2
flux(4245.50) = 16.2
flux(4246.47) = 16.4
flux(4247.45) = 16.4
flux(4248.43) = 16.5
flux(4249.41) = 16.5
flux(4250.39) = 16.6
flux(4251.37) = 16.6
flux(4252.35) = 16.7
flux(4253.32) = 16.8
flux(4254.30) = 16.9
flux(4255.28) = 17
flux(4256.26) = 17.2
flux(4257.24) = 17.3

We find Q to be 2.66 A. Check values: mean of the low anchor 15.6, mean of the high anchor 15.4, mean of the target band 14.5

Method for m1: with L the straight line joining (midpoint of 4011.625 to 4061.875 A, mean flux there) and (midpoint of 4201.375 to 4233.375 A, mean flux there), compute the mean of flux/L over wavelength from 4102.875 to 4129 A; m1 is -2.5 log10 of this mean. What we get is 0.08 mag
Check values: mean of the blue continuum 16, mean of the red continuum 15.9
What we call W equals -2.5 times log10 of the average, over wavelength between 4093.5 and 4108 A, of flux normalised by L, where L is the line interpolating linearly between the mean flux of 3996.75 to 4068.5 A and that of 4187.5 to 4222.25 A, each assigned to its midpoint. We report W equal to 0.18 mag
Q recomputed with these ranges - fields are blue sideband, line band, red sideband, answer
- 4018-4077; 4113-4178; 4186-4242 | 1.6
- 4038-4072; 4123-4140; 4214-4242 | 0.5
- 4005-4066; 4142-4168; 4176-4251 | 0.6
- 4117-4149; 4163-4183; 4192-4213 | 1.1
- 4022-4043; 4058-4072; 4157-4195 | 0.5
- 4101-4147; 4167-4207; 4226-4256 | 1.3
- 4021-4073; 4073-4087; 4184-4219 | 0.4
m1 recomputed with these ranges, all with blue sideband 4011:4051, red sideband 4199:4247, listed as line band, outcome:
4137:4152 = 0.05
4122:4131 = 0.01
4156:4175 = 0.05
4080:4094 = 0.01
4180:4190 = 0.10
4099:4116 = 0.19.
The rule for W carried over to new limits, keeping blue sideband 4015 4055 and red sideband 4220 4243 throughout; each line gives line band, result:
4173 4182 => 0.09 mag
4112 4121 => 0.03 mag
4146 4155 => 0.06 mag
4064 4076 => 0.10 mag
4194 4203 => 0.00 mag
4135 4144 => 0.06 mag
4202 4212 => 0.02 mag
